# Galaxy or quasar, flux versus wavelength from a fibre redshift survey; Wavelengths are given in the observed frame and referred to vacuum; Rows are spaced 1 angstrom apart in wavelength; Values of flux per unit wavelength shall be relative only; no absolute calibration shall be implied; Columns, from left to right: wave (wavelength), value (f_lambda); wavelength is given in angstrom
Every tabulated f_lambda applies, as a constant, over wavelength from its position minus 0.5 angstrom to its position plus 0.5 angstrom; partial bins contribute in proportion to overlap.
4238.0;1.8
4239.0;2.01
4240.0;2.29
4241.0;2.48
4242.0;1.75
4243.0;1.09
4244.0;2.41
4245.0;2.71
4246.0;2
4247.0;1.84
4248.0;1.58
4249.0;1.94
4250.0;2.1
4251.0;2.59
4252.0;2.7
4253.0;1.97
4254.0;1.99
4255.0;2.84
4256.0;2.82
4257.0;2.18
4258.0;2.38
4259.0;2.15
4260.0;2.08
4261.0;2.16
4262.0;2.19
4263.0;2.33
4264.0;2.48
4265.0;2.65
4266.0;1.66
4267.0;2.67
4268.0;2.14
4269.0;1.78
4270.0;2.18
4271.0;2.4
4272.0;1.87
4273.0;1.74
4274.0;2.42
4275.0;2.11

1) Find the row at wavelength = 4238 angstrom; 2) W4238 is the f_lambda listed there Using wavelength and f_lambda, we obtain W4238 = 1.8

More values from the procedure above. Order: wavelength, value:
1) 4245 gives 2.71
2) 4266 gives 1.66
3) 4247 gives 1.84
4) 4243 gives 1.09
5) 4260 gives 2.08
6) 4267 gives 2.67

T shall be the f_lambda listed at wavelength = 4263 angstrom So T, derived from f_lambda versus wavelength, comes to 2.33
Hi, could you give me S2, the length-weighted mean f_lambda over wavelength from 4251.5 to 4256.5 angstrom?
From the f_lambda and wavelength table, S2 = 2.46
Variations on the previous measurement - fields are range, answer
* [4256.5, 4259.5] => 2.24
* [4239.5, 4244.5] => 2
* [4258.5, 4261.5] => 2.13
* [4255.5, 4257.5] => 2.5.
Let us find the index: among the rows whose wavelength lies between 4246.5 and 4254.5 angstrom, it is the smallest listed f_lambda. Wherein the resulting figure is 1.58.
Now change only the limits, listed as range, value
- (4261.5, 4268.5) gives 1.66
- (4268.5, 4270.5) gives 1.78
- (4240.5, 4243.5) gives 1.09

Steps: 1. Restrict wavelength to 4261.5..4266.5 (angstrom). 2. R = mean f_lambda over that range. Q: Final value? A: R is 2.26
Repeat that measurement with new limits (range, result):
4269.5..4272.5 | 2.15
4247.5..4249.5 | 1.76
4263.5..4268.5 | 2.32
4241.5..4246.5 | 1.99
